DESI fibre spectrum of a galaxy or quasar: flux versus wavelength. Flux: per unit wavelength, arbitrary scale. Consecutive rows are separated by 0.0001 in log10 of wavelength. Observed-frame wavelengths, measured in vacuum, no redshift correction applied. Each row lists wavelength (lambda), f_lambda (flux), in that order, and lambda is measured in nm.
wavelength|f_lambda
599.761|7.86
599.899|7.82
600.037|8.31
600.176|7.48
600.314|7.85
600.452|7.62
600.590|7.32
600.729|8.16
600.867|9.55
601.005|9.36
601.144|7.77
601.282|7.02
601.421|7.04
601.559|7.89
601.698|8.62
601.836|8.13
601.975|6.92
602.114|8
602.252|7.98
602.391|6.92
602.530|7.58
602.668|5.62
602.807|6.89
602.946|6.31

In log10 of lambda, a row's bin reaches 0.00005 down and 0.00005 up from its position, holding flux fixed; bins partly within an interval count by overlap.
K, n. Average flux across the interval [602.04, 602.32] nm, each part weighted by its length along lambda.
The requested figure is 7.98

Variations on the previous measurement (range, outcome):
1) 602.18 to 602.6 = 7.51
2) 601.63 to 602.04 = 7.9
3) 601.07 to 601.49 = 7.29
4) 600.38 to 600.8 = 7.71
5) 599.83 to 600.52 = 7.81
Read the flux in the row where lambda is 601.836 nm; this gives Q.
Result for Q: 8.13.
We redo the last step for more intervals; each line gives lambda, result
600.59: 7.32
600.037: 8.31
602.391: 6.92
